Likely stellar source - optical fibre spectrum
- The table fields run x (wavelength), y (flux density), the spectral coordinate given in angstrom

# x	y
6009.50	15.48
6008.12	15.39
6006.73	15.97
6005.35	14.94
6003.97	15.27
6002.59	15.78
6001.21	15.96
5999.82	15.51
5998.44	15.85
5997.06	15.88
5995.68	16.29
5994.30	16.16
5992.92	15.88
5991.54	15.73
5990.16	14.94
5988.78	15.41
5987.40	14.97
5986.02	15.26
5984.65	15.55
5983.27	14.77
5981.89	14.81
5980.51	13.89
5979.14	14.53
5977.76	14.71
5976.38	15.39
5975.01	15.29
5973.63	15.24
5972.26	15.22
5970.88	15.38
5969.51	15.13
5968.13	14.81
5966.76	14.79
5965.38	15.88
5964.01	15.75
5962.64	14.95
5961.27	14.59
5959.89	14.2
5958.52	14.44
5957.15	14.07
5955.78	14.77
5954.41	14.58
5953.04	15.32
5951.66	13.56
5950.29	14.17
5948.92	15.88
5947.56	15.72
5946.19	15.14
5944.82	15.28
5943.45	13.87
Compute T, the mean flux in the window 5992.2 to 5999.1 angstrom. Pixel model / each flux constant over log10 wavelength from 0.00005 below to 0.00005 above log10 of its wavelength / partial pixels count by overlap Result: 16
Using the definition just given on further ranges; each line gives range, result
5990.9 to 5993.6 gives 15.8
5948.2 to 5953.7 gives 14.7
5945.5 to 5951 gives 15.2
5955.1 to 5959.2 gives 14.4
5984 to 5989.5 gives 15.3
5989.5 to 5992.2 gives 15.3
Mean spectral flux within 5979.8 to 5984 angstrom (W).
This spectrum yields 14.5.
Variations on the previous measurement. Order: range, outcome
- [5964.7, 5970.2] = 15.1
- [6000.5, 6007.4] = 15.6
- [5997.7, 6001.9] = 15.8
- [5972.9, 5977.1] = 15.3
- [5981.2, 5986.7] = 15.1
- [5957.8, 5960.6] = 14.3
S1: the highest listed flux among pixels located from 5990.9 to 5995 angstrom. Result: 16.16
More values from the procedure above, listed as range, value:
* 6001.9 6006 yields 15.78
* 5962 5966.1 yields 15.88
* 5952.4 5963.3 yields 15.32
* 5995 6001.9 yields 16.29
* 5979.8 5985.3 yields 15.55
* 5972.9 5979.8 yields 15.39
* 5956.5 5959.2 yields 14.44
